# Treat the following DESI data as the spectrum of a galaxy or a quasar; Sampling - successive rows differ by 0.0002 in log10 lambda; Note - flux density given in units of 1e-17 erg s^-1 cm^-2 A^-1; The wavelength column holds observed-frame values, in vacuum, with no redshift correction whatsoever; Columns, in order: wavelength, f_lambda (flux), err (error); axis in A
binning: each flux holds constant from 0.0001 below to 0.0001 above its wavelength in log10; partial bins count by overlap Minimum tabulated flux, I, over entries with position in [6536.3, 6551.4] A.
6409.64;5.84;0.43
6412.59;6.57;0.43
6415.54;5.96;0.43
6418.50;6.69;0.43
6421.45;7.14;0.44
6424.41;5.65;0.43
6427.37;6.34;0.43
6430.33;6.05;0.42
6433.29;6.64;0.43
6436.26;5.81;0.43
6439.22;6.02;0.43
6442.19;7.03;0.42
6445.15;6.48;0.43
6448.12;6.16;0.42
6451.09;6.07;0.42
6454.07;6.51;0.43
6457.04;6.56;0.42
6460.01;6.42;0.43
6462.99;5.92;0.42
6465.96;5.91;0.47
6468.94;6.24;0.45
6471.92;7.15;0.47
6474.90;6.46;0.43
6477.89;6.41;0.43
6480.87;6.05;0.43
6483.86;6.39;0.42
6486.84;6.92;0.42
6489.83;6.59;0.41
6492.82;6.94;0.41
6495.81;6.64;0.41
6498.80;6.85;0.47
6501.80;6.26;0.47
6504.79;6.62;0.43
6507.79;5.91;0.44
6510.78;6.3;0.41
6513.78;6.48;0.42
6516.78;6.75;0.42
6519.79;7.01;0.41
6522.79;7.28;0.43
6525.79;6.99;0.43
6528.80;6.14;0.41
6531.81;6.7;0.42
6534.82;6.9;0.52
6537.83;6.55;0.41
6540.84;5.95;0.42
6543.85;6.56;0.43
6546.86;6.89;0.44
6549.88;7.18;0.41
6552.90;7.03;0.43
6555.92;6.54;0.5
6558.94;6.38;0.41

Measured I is 5.95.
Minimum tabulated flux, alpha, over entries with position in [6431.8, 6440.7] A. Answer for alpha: 5.81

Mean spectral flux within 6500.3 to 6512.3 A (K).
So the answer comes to 6.28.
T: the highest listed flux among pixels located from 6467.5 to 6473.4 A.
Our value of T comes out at 7.15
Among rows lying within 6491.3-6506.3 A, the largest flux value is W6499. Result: 6.94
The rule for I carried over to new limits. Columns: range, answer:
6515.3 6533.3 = 6.14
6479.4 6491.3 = 6.05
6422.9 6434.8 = 5.65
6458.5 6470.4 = 5.91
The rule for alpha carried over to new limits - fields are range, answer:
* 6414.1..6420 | 5.96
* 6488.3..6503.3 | 6.26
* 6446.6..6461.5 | 6.07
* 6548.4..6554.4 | 7.03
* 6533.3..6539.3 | 6.55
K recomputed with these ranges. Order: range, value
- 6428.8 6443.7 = 6.31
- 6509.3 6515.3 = 6.39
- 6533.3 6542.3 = 6.47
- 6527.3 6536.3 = 6.58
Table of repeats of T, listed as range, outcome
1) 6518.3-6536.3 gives 7.28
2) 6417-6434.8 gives 7.14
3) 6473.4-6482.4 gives 6.46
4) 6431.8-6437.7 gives 6.64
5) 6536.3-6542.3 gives 6.55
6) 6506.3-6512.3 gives 6.3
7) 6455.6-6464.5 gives 6.56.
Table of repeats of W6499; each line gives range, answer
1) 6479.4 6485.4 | 6.39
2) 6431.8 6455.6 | 7.03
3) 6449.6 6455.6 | 6.51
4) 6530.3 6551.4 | 7.18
